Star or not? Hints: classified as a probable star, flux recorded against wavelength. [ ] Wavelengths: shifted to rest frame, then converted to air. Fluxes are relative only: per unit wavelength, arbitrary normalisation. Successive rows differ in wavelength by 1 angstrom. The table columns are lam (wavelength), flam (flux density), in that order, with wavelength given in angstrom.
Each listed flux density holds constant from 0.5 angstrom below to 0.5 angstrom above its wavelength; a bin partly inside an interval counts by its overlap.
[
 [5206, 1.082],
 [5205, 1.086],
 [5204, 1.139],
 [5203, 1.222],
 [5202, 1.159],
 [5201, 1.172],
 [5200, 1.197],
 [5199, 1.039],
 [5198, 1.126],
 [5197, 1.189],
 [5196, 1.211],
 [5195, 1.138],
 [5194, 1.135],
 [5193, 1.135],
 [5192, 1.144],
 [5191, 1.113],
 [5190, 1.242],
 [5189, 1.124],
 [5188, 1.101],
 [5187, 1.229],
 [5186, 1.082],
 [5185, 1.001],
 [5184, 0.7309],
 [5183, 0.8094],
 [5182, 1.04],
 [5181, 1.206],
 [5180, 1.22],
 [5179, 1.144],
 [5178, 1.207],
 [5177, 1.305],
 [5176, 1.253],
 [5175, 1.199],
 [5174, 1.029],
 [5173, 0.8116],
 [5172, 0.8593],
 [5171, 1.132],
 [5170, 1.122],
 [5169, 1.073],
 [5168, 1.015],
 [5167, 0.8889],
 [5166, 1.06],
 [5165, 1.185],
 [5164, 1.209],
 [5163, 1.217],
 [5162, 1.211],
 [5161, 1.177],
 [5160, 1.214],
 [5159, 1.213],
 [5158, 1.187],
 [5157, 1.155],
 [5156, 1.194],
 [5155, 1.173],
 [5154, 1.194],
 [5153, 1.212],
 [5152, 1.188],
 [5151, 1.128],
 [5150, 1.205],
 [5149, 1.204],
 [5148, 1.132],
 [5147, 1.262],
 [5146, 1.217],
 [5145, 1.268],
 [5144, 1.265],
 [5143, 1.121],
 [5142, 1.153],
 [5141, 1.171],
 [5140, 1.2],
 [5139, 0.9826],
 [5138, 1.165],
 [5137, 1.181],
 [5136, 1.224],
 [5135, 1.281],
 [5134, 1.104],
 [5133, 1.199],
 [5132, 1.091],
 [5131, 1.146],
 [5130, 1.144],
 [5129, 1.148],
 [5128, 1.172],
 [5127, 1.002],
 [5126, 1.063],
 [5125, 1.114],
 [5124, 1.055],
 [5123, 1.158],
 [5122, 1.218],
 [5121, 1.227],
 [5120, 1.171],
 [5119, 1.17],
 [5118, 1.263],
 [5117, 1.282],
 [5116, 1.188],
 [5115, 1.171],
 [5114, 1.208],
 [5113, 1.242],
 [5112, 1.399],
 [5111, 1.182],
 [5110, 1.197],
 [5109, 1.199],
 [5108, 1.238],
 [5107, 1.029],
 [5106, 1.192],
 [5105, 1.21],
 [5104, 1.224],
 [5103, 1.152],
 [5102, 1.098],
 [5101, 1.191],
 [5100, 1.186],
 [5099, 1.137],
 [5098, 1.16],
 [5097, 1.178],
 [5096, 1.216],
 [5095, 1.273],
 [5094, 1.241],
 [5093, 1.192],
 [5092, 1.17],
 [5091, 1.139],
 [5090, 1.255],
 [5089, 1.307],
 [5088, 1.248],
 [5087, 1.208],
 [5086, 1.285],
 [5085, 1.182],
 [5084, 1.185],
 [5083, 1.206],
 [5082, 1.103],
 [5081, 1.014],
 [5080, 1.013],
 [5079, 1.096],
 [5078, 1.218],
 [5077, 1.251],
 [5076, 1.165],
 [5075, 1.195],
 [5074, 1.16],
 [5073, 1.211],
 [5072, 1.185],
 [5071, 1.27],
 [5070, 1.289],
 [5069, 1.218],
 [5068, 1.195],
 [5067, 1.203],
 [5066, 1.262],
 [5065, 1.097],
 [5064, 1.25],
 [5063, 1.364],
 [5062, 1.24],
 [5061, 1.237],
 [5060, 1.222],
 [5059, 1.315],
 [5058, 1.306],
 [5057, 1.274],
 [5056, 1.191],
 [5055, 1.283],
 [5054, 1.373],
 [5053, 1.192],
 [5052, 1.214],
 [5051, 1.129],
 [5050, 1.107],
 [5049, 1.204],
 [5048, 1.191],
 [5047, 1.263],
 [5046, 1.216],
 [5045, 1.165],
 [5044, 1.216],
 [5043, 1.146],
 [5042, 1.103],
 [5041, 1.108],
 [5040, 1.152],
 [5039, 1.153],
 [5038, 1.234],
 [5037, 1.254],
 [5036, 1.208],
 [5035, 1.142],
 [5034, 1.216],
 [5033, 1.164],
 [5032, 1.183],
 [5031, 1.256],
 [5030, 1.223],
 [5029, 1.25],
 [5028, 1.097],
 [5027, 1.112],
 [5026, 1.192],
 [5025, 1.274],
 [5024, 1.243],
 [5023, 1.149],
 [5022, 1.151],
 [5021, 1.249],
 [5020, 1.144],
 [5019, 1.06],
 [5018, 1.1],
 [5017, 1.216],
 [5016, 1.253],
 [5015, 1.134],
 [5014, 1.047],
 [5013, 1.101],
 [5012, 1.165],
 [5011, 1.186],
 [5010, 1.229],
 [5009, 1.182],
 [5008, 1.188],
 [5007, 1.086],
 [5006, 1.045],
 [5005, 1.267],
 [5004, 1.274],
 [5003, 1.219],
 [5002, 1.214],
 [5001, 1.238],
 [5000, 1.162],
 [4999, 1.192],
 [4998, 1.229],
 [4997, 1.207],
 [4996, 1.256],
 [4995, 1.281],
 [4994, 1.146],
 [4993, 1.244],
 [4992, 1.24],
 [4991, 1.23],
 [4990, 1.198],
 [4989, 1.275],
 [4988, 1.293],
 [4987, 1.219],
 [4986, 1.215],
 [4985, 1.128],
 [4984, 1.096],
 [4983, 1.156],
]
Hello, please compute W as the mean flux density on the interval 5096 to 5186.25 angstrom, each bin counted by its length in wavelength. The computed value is 1.15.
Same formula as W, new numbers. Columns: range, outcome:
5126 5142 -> 1.14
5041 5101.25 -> 1.2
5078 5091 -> 1.18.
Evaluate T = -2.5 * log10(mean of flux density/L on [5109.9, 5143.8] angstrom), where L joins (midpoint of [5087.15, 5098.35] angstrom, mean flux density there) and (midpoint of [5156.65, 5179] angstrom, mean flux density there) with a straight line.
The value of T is 0.00 mag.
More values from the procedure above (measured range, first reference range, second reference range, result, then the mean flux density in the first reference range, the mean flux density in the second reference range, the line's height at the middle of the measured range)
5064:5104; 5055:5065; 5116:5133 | 0.03 mag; 1.26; 1.15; 1.22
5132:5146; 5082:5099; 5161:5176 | -0.04 mag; 1.21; 1.08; 1.13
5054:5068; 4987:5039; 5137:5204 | -0.07 mag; 1.19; 1.14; 1.18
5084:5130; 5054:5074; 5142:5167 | 0.02 mag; 1.24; 1.18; 1.22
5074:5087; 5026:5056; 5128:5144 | 0.02 mag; 1.19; 1.16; 1.18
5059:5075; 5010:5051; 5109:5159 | -0.05 mag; 1.18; 1.18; 1.18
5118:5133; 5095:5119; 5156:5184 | 0.03 mag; 1.2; 1.11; 1.17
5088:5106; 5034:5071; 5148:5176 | -0.02 mag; 1.22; 1.13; 1.18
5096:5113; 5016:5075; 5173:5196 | -0.02 mag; 1.2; 1.11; 1.17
